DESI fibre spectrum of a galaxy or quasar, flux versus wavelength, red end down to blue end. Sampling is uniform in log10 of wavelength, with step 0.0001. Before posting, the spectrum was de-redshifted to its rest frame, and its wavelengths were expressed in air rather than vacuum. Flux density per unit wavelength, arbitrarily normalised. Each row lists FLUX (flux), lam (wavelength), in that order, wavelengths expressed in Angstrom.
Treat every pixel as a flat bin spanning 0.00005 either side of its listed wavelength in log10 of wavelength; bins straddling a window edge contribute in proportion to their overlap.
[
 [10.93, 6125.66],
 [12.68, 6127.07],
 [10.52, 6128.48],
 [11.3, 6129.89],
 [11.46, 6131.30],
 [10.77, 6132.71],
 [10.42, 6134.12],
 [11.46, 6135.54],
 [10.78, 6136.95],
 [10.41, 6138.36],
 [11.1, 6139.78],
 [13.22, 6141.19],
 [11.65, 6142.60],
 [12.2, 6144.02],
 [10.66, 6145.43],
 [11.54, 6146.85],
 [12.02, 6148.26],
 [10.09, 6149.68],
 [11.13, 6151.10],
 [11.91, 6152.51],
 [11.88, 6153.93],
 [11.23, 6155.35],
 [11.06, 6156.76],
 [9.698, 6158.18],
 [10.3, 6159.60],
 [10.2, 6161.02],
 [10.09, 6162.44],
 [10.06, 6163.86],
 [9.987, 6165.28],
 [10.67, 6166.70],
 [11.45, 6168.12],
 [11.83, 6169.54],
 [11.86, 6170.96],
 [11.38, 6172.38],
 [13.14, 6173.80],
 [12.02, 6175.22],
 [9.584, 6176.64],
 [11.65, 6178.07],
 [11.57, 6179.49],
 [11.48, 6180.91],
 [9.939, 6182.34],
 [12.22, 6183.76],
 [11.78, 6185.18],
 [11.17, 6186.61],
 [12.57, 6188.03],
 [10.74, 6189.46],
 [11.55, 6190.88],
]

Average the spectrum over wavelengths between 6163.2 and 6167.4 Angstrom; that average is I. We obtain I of 10.2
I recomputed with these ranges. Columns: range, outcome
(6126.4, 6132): 11.5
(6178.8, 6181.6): 11.5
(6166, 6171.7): 11.5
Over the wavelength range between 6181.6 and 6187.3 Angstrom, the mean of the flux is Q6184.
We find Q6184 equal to 11.3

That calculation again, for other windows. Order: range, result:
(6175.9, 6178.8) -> 10.6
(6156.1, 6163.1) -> 10.3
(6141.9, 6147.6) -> 11.5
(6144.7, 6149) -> 11.4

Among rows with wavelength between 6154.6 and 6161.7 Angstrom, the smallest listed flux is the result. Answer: 9.698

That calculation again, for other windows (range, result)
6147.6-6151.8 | 10.09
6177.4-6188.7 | 9.939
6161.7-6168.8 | 9.987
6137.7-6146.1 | 10.41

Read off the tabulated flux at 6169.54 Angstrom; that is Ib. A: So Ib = 11.83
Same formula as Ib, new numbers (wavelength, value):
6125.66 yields 10.93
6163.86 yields 10.06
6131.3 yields 11.46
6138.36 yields 10.41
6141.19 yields 13.22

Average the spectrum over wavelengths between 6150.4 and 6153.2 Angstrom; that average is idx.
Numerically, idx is 11.5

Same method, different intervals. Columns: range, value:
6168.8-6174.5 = 12.1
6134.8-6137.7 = 11.1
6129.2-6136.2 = 11.1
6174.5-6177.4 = 10.8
